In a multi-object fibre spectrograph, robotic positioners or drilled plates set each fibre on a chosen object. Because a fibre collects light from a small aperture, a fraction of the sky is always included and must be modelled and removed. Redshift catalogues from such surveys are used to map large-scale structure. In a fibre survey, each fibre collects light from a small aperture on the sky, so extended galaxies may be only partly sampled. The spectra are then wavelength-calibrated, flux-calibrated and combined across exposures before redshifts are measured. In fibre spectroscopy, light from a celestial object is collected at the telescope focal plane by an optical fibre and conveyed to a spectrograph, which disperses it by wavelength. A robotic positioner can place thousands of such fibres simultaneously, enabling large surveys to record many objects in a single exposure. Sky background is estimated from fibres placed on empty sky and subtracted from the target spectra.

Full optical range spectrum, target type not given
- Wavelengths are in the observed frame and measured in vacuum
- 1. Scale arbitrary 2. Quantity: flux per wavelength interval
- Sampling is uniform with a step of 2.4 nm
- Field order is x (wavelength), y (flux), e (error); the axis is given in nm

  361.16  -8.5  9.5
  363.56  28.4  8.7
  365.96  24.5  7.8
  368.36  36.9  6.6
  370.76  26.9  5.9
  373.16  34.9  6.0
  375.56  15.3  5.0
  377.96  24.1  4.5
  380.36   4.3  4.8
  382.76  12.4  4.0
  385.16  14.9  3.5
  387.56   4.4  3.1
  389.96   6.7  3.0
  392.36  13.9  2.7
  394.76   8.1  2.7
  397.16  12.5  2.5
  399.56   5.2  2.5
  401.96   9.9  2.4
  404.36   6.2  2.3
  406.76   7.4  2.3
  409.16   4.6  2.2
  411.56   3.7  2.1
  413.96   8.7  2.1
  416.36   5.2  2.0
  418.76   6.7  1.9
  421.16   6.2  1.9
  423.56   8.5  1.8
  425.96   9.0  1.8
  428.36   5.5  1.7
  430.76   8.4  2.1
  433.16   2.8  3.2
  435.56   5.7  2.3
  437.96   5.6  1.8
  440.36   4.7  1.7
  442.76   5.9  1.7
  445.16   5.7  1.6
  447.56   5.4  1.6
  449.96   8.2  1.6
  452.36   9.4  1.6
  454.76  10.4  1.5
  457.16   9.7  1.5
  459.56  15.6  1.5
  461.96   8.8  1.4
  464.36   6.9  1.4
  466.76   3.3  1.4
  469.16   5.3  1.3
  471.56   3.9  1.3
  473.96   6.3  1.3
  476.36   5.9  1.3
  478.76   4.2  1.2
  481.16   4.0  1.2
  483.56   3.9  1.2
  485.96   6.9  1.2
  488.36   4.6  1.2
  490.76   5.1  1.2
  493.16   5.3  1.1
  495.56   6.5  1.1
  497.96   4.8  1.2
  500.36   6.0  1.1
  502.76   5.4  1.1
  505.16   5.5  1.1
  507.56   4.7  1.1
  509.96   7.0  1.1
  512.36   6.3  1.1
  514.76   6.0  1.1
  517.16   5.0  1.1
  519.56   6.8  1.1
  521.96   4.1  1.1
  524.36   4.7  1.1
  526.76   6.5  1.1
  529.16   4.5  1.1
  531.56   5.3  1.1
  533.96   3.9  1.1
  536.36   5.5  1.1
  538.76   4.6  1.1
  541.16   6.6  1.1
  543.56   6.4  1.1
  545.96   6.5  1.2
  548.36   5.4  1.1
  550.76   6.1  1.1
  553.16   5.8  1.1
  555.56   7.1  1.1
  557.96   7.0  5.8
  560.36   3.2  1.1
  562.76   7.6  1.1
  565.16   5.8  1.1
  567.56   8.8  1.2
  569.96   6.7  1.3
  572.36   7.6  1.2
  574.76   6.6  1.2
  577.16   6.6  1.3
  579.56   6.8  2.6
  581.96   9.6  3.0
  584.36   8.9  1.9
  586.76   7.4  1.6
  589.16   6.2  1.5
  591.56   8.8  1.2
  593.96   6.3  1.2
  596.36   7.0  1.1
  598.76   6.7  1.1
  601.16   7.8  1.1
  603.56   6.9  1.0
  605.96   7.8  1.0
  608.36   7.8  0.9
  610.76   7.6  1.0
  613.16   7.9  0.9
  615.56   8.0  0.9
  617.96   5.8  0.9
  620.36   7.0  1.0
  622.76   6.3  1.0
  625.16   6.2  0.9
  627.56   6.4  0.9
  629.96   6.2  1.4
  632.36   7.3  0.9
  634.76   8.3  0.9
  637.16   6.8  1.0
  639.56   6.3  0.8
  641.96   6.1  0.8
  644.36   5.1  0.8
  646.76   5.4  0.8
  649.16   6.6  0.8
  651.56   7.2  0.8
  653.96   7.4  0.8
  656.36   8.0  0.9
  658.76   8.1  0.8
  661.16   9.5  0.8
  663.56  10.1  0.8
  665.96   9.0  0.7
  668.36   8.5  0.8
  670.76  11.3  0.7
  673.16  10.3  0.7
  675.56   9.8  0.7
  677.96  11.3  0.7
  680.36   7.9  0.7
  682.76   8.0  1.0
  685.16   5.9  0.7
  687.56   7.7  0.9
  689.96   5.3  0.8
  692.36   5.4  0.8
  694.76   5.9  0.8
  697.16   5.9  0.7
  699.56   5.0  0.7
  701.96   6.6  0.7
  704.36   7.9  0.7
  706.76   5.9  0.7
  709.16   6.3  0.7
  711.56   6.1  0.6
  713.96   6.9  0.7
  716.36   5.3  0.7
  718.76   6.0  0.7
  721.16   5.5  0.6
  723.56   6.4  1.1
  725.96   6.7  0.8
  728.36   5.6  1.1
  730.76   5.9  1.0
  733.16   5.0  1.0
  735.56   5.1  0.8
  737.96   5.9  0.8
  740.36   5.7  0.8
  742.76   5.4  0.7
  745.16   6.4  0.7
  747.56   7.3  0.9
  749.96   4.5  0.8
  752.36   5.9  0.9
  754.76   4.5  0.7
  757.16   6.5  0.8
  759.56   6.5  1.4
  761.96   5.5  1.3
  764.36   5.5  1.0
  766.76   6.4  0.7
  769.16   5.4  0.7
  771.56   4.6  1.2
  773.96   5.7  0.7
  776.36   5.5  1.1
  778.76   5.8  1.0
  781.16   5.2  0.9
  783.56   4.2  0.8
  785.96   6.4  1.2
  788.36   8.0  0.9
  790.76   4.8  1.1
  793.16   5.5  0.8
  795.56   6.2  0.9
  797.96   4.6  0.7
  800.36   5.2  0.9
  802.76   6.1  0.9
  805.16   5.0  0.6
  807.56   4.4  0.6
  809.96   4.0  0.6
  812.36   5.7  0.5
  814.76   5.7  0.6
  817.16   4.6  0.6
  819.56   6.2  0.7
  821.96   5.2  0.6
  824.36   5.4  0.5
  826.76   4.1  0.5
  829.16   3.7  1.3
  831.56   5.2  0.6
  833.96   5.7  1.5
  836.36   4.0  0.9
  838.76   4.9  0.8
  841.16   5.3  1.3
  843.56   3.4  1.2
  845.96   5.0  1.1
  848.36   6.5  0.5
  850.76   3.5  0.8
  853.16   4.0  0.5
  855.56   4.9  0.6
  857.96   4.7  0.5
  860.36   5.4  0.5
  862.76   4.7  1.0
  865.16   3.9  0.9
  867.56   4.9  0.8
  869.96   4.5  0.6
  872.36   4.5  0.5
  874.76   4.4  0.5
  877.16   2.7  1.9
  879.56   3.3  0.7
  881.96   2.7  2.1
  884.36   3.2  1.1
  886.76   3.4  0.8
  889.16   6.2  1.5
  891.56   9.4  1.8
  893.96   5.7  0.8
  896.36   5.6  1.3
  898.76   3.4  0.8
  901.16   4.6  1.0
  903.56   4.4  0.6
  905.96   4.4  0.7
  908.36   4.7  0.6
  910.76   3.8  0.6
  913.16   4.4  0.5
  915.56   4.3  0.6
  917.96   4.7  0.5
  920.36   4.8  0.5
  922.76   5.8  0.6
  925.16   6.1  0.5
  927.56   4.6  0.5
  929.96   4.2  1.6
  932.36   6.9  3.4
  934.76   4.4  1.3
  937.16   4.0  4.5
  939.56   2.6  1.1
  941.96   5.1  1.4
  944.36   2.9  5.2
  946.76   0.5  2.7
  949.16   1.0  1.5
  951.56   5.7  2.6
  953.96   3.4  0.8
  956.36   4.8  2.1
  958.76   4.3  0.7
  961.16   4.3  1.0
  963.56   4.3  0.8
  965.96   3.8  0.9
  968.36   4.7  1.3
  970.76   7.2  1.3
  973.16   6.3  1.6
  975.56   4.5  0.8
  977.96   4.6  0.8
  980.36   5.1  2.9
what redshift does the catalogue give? 1.39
